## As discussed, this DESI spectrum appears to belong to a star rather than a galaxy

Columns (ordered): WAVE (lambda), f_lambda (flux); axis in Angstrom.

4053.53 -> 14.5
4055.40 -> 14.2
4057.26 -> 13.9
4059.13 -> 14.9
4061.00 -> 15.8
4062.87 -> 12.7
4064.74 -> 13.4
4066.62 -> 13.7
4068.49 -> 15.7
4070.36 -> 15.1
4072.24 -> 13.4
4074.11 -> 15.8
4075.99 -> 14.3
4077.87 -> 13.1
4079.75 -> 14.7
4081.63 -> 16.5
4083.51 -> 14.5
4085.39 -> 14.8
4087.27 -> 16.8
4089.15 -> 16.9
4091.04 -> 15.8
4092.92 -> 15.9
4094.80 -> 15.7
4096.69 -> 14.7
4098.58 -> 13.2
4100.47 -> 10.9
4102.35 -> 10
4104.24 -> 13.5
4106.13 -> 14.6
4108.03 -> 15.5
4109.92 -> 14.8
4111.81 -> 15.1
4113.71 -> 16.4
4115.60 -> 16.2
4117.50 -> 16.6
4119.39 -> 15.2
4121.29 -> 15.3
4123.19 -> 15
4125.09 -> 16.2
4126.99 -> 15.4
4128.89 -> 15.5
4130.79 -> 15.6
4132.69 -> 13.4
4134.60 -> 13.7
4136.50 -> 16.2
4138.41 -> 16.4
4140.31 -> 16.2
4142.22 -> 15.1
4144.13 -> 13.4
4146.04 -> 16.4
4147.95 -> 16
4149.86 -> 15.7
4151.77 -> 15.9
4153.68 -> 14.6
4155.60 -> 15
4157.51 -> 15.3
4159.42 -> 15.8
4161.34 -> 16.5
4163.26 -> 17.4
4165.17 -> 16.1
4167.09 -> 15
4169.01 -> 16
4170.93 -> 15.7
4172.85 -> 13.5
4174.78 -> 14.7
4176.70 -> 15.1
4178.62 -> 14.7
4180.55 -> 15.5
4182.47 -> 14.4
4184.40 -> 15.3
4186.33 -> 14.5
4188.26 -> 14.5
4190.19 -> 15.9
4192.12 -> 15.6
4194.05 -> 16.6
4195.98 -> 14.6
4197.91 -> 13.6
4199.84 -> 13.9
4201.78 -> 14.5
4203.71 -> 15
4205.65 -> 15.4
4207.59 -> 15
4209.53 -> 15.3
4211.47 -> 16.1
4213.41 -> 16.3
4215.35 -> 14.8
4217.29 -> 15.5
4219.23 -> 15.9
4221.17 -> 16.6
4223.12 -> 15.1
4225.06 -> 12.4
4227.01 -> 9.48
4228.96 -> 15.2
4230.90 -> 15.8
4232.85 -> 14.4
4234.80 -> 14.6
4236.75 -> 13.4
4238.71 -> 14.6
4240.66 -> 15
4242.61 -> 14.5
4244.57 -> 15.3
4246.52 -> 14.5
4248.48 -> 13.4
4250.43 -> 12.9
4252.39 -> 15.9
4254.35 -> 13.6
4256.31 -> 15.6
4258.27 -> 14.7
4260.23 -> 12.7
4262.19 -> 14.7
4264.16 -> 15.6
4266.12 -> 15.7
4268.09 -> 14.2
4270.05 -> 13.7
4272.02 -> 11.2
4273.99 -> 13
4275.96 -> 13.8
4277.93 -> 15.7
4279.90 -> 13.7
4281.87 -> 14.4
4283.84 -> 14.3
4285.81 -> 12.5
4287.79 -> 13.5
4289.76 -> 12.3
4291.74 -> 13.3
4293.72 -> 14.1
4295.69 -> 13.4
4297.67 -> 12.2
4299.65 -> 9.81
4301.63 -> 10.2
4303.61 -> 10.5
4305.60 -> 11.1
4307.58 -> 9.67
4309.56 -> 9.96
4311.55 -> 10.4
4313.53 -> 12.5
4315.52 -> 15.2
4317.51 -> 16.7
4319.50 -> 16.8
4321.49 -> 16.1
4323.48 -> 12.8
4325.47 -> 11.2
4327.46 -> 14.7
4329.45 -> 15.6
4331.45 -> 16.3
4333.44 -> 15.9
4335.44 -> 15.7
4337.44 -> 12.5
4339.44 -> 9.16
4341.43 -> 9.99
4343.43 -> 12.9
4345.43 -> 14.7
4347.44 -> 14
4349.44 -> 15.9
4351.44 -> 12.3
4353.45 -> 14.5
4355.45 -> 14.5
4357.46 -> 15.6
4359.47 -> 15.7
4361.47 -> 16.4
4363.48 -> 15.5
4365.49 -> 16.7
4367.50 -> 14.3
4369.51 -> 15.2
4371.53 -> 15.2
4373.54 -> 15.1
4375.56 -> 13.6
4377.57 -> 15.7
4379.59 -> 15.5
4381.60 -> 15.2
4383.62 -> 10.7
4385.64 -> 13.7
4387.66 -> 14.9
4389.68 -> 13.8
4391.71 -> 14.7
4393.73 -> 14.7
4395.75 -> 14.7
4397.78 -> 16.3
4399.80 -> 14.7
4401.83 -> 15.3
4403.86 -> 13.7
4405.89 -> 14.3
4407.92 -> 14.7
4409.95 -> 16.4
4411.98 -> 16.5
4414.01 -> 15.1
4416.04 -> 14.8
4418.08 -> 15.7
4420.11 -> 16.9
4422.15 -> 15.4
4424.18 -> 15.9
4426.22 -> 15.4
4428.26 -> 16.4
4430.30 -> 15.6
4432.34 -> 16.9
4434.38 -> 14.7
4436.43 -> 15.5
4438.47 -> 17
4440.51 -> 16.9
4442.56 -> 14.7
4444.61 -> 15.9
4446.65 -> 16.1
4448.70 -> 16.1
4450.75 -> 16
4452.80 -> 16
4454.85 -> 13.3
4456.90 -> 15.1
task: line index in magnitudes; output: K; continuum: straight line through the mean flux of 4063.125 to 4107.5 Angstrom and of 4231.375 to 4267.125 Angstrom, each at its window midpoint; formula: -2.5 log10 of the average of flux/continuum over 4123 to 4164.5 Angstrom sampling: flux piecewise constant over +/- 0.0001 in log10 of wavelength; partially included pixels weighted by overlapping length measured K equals -0.074 mag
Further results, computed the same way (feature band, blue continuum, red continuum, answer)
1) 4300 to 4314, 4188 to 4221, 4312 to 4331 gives 0.36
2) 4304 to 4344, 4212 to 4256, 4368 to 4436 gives 0.12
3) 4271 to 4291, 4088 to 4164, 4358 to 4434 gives 0.13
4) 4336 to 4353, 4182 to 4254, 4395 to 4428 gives 0.18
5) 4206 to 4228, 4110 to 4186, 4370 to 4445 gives 0.04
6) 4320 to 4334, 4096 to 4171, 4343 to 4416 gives 0.01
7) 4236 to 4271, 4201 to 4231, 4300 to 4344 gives -0.02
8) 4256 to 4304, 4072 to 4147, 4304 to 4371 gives 0.06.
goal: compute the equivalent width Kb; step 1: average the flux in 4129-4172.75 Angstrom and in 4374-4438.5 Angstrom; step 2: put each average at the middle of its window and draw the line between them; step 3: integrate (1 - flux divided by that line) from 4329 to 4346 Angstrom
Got 1.9 Angstrom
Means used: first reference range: 15.5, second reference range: 15.1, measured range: 13.5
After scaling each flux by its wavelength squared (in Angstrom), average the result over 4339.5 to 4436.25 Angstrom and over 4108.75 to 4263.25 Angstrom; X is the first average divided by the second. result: 1.1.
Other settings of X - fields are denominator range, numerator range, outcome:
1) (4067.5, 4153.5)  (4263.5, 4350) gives 0.97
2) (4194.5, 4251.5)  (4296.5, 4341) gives 0.93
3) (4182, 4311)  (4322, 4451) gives 1.14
